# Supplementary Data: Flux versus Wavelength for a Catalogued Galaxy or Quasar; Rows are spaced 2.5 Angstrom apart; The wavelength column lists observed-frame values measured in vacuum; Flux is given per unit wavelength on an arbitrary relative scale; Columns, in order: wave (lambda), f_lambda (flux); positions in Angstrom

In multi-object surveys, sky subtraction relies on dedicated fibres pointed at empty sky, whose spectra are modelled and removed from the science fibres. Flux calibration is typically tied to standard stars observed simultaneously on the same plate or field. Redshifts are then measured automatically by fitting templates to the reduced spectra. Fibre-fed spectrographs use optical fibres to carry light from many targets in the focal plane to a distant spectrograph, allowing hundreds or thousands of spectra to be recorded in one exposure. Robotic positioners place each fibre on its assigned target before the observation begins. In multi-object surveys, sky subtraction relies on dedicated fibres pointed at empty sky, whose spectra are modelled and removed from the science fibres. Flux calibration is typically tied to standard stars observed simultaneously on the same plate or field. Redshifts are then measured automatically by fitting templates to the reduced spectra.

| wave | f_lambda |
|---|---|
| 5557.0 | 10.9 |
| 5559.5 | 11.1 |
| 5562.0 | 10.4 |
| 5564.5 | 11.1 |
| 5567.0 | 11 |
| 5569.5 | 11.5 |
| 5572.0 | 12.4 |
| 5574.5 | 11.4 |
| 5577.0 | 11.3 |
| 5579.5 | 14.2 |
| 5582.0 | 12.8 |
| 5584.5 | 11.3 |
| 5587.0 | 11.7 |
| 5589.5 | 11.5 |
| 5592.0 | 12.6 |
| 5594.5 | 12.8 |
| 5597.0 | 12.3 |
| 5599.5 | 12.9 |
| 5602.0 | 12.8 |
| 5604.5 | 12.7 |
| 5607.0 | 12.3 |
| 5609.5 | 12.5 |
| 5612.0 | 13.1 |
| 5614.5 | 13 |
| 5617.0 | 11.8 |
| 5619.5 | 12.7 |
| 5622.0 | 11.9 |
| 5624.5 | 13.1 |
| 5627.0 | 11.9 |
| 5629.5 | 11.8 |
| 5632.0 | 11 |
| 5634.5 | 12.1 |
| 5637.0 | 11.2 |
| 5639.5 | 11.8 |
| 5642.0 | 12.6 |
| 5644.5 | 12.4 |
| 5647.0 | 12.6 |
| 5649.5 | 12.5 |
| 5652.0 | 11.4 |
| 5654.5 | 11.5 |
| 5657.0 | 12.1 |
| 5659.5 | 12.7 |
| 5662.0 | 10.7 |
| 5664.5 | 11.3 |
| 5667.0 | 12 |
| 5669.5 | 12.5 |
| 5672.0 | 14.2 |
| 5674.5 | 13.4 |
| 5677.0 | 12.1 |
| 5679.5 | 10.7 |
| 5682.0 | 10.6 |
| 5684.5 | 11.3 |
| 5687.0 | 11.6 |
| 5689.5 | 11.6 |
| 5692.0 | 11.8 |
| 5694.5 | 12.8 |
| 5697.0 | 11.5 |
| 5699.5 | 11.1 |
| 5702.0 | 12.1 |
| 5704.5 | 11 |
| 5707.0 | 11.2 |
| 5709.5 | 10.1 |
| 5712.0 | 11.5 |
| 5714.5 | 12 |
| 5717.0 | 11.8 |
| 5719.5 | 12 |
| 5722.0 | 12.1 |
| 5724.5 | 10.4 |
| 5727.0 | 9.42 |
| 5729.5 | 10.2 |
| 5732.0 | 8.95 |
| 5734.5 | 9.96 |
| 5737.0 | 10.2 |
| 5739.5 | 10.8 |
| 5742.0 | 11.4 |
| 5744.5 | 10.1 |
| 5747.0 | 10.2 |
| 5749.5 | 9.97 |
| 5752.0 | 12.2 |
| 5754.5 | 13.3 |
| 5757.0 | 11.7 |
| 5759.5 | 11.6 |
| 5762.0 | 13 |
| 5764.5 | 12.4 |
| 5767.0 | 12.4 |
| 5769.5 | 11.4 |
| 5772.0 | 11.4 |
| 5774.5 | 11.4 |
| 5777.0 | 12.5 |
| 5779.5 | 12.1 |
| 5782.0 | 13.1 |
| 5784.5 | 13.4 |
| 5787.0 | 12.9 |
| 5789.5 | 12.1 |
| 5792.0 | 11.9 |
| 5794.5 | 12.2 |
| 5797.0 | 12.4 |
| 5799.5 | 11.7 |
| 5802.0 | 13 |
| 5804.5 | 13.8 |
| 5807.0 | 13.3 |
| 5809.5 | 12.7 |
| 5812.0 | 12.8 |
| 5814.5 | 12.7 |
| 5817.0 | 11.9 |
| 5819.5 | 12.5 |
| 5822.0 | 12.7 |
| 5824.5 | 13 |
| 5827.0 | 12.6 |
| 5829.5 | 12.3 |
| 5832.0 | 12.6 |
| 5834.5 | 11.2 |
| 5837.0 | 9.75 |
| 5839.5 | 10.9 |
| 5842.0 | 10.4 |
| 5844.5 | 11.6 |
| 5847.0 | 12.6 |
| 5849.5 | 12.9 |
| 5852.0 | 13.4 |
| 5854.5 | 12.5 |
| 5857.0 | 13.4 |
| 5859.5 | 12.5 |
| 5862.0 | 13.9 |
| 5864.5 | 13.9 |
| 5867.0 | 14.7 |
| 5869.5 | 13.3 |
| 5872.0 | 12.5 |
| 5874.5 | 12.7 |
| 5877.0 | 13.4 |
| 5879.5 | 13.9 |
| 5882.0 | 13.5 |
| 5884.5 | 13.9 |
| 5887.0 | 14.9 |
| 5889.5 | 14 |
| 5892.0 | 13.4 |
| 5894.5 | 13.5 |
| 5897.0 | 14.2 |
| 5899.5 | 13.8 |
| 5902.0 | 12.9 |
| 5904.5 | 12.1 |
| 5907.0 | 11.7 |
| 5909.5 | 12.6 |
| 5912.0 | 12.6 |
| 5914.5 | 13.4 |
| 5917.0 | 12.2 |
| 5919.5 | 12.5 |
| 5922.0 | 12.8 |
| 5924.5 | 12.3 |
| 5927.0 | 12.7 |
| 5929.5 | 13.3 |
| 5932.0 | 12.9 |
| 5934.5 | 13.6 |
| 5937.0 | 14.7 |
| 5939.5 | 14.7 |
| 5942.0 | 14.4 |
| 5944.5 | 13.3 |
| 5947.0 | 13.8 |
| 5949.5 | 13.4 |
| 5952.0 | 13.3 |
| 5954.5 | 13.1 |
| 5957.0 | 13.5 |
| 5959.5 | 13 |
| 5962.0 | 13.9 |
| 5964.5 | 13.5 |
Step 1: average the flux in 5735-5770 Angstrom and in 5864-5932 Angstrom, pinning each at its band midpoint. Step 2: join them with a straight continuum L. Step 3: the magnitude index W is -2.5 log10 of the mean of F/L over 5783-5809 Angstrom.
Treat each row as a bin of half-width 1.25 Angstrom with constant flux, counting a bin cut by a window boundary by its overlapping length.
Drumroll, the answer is -0.06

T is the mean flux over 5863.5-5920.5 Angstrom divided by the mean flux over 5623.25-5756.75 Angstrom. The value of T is 1.15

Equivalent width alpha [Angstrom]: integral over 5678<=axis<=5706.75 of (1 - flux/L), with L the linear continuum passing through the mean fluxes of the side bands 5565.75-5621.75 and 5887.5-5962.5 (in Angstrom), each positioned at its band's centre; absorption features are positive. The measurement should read 2.6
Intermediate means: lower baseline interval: 12.3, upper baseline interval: 13.3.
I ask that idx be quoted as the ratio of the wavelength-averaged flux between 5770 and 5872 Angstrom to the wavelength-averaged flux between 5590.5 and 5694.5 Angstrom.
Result 1.03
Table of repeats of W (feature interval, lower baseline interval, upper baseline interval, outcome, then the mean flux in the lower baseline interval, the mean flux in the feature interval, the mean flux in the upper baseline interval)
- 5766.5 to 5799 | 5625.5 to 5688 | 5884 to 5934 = 0.024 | 11.9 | 12.2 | 13.1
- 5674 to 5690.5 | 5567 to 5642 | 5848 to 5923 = 0.087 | 12.2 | 11.5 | 13.2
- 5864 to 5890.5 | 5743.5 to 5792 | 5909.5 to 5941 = -0.075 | 12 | 13.7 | 13.1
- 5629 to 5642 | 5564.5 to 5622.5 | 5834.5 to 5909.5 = 0.063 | 12.3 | 11.7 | 12.9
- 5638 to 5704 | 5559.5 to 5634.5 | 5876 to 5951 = 0.041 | 12.1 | 11.9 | 13.3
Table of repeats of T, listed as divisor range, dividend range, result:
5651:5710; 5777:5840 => 1.06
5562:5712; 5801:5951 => 1.08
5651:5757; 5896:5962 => 1.16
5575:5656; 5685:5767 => 0.92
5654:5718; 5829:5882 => 1.07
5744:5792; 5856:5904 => 1.13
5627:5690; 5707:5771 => 0.94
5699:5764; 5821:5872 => 1.13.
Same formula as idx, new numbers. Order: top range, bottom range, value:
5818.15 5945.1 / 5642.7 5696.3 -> 1.08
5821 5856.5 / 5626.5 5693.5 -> 1.01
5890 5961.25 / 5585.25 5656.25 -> 1.08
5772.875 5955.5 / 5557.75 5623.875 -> 1.06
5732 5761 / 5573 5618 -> 0.88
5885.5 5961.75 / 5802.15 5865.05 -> 1.07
